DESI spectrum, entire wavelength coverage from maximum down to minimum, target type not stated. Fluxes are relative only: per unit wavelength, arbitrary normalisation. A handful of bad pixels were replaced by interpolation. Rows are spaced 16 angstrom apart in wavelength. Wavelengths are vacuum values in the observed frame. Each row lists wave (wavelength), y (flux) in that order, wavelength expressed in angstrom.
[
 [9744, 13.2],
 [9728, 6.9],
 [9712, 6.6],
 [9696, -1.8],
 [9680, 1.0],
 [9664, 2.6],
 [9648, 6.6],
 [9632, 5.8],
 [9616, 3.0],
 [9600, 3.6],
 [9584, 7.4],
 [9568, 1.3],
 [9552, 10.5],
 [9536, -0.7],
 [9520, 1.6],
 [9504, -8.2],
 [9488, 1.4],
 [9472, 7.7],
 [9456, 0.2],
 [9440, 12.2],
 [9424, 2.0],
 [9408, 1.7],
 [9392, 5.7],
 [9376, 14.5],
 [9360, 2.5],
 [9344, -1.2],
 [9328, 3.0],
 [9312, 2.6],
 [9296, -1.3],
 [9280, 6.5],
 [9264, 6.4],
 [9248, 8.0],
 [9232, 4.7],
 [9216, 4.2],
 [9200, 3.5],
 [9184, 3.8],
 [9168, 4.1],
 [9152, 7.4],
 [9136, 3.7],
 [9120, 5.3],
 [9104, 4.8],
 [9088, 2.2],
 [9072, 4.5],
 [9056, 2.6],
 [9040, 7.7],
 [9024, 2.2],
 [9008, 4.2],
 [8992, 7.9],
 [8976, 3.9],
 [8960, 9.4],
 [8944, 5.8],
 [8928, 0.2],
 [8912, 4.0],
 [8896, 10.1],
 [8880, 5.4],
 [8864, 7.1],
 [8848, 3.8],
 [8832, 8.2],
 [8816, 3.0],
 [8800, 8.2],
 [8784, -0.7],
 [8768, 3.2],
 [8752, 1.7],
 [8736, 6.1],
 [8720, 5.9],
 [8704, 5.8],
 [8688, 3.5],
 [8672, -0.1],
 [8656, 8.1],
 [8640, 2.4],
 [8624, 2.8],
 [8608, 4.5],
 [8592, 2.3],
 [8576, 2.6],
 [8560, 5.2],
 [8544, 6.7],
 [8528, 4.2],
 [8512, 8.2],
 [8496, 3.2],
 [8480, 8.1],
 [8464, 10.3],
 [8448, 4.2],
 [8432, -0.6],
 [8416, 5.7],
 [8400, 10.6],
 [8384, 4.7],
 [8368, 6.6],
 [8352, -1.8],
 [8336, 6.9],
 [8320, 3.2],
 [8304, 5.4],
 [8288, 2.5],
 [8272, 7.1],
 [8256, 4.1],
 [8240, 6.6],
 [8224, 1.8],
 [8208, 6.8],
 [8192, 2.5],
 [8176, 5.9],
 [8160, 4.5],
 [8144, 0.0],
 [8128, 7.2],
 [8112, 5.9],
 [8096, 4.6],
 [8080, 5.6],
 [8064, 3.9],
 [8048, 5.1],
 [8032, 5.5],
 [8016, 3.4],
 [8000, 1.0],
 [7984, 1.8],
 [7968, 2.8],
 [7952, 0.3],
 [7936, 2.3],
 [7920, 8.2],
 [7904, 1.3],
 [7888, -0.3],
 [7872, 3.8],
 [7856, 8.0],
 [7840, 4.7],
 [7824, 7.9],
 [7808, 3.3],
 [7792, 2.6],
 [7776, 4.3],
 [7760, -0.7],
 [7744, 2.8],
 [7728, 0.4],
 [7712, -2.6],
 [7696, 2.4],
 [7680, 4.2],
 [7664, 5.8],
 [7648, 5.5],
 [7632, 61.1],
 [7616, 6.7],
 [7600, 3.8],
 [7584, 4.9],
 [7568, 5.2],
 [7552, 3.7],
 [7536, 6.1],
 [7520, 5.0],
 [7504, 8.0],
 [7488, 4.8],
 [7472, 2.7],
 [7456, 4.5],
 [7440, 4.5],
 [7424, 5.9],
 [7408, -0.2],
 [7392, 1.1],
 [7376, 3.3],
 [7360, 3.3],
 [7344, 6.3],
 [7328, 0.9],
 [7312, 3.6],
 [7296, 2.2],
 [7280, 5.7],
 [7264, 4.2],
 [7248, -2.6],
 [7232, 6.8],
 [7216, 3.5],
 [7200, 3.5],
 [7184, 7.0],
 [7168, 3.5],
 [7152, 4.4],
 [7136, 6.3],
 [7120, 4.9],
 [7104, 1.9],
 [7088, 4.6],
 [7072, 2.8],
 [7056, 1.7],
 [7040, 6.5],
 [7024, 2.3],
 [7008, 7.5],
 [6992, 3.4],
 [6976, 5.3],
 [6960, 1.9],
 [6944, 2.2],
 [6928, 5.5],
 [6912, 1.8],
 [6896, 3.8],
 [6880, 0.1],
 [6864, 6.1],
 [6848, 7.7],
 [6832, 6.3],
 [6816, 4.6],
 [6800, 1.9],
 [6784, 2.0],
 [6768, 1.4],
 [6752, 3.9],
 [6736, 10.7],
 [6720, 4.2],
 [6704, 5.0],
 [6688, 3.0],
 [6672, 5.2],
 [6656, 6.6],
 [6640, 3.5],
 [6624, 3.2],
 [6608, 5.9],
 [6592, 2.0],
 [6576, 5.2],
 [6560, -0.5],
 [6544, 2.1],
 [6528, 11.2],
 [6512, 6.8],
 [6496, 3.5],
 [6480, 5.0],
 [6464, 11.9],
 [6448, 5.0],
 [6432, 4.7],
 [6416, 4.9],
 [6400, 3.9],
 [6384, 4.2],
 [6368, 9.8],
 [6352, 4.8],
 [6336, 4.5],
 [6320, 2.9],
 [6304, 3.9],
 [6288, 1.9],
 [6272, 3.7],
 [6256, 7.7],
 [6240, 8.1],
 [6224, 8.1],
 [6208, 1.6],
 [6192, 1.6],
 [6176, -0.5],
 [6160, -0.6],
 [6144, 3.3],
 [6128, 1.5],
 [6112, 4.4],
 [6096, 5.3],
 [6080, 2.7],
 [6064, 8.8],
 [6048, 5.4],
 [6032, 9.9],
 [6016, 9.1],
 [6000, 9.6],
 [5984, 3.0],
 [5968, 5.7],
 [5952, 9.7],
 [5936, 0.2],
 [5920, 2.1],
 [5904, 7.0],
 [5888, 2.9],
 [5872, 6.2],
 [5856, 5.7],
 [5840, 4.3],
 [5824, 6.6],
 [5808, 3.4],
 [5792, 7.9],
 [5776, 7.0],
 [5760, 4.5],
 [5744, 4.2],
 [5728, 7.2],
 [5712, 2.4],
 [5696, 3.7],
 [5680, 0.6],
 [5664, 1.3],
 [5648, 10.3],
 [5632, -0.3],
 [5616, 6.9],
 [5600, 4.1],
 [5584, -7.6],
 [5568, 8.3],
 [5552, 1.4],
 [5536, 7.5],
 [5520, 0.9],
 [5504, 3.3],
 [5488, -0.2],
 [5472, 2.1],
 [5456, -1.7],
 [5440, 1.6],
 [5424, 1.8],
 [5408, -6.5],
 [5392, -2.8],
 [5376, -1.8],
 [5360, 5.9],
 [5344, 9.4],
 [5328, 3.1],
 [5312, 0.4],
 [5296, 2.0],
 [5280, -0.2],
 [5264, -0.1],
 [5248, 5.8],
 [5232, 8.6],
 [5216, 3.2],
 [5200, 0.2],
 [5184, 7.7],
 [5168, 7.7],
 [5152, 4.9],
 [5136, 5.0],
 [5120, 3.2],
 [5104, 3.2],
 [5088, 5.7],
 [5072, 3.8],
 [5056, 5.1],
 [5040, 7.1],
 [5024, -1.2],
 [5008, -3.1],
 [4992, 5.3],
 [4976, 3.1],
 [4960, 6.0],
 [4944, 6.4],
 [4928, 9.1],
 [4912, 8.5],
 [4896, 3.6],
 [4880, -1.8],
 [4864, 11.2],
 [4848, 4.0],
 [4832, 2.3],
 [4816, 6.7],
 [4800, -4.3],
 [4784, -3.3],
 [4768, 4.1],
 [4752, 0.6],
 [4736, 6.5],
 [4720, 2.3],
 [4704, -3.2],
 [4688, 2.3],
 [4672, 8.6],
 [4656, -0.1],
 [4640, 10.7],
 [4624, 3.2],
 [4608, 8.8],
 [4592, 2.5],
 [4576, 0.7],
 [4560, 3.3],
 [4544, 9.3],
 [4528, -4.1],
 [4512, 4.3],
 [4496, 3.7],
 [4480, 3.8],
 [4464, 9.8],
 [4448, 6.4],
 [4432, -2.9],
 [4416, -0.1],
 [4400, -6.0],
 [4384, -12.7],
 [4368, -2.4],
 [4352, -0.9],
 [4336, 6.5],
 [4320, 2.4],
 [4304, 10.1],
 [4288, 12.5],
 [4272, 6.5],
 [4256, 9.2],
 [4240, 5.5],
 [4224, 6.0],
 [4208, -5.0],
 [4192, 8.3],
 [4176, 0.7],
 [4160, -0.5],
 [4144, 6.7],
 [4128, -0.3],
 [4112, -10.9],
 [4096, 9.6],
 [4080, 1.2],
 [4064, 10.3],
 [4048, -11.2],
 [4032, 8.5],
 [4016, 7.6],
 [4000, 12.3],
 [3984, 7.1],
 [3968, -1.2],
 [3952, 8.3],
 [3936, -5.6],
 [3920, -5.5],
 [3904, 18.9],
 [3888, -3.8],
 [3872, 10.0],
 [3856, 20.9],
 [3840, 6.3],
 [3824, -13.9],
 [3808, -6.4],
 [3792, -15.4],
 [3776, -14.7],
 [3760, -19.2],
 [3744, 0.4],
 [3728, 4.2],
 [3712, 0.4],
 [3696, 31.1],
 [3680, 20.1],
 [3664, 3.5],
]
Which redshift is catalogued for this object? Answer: 1.05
